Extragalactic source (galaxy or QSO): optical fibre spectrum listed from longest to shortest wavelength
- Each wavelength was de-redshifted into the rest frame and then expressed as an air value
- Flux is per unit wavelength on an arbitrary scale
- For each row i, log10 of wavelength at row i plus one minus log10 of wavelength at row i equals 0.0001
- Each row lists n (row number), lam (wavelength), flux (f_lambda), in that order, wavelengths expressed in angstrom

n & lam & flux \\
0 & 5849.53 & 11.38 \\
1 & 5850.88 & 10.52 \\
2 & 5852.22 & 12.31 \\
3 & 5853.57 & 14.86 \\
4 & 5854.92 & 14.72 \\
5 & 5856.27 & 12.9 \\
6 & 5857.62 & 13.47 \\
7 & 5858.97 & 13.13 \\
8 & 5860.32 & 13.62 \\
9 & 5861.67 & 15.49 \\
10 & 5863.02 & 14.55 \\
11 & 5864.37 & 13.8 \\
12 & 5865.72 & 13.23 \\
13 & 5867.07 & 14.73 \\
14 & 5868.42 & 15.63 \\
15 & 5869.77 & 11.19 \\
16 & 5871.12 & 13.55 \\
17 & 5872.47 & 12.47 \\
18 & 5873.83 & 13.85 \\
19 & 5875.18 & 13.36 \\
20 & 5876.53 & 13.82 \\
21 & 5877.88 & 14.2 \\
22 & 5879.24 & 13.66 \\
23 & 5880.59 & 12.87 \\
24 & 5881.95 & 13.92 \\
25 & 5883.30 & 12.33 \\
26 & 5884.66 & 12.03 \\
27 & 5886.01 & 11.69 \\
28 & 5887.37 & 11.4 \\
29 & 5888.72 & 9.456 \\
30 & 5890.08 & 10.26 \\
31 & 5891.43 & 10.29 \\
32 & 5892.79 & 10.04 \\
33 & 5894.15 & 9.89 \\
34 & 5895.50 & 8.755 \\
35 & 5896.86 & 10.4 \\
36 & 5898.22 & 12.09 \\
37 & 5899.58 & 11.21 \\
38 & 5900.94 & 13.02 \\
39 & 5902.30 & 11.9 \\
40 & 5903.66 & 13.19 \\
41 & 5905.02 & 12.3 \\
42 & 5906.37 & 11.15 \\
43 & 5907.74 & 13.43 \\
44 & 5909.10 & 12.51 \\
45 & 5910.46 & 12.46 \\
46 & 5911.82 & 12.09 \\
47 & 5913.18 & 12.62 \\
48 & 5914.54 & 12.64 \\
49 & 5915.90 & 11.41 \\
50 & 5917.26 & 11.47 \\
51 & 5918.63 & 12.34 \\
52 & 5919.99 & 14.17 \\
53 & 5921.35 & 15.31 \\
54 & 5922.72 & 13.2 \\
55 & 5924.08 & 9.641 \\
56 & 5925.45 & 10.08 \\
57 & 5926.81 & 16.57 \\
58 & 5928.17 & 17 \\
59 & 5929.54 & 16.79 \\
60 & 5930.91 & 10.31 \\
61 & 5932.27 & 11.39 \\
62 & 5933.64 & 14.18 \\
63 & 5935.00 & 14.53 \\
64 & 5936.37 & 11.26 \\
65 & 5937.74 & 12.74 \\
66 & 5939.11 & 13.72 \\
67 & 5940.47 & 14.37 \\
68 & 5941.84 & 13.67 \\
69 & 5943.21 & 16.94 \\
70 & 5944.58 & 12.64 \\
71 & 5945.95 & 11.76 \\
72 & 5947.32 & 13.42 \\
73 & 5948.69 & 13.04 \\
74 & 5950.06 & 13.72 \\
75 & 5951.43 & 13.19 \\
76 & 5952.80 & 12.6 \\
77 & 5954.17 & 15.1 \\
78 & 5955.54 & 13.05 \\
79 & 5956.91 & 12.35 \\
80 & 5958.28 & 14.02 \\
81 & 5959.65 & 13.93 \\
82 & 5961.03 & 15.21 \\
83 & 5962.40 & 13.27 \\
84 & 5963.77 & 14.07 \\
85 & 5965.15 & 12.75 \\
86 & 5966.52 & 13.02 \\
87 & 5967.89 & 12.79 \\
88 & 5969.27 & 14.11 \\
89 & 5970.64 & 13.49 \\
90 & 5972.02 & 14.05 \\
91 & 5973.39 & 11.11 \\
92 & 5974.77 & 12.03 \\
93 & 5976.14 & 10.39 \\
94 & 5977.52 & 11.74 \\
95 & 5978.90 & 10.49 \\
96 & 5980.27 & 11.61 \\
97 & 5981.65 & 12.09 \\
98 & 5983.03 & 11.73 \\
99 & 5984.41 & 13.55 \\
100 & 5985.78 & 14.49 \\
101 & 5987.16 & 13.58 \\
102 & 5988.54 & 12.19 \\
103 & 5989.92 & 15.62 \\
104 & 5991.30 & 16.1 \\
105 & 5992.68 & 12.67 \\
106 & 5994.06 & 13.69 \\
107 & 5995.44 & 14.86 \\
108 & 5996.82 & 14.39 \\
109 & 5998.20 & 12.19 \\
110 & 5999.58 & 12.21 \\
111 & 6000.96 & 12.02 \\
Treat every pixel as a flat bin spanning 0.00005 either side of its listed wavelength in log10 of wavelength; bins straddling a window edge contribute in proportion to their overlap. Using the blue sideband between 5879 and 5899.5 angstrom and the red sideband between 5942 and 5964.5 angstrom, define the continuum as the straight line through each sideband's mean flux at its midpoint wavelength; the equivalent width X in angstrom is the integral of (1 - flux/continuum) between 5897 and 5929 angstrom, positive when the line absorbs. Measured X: -1.4 angstrom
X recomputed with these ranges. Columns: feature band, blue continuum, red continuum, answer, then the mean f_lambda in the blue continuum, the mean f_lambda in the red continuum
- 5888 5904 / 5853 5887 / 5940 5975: 3.18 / 13.5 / 13.5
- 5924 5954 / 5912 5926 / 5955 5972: -1.40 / 12.3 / 13.5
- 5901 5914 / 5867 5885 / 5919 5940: 0.92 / 13.4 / 13.4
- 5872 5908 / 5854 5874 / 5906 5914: 2.96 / 13.8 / 12.4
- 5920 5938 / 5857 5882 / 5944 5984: -0.25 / 13.7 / 12.9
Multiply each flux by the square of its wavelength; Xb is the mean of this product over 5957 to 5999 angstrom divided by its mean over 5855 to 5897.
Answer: 1.1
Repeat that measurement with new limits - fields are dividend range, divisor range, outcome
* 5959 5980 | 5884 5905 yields 1.18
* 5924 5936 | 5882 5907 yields 1.21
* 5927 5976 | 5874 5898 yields 1.18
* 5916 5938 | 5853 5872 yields 0.97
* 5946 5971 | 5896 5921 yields 1.12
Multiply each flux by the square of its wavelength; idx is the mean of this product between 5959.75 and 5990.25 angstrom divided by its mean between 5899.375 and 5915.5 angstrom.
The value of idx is 1.1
